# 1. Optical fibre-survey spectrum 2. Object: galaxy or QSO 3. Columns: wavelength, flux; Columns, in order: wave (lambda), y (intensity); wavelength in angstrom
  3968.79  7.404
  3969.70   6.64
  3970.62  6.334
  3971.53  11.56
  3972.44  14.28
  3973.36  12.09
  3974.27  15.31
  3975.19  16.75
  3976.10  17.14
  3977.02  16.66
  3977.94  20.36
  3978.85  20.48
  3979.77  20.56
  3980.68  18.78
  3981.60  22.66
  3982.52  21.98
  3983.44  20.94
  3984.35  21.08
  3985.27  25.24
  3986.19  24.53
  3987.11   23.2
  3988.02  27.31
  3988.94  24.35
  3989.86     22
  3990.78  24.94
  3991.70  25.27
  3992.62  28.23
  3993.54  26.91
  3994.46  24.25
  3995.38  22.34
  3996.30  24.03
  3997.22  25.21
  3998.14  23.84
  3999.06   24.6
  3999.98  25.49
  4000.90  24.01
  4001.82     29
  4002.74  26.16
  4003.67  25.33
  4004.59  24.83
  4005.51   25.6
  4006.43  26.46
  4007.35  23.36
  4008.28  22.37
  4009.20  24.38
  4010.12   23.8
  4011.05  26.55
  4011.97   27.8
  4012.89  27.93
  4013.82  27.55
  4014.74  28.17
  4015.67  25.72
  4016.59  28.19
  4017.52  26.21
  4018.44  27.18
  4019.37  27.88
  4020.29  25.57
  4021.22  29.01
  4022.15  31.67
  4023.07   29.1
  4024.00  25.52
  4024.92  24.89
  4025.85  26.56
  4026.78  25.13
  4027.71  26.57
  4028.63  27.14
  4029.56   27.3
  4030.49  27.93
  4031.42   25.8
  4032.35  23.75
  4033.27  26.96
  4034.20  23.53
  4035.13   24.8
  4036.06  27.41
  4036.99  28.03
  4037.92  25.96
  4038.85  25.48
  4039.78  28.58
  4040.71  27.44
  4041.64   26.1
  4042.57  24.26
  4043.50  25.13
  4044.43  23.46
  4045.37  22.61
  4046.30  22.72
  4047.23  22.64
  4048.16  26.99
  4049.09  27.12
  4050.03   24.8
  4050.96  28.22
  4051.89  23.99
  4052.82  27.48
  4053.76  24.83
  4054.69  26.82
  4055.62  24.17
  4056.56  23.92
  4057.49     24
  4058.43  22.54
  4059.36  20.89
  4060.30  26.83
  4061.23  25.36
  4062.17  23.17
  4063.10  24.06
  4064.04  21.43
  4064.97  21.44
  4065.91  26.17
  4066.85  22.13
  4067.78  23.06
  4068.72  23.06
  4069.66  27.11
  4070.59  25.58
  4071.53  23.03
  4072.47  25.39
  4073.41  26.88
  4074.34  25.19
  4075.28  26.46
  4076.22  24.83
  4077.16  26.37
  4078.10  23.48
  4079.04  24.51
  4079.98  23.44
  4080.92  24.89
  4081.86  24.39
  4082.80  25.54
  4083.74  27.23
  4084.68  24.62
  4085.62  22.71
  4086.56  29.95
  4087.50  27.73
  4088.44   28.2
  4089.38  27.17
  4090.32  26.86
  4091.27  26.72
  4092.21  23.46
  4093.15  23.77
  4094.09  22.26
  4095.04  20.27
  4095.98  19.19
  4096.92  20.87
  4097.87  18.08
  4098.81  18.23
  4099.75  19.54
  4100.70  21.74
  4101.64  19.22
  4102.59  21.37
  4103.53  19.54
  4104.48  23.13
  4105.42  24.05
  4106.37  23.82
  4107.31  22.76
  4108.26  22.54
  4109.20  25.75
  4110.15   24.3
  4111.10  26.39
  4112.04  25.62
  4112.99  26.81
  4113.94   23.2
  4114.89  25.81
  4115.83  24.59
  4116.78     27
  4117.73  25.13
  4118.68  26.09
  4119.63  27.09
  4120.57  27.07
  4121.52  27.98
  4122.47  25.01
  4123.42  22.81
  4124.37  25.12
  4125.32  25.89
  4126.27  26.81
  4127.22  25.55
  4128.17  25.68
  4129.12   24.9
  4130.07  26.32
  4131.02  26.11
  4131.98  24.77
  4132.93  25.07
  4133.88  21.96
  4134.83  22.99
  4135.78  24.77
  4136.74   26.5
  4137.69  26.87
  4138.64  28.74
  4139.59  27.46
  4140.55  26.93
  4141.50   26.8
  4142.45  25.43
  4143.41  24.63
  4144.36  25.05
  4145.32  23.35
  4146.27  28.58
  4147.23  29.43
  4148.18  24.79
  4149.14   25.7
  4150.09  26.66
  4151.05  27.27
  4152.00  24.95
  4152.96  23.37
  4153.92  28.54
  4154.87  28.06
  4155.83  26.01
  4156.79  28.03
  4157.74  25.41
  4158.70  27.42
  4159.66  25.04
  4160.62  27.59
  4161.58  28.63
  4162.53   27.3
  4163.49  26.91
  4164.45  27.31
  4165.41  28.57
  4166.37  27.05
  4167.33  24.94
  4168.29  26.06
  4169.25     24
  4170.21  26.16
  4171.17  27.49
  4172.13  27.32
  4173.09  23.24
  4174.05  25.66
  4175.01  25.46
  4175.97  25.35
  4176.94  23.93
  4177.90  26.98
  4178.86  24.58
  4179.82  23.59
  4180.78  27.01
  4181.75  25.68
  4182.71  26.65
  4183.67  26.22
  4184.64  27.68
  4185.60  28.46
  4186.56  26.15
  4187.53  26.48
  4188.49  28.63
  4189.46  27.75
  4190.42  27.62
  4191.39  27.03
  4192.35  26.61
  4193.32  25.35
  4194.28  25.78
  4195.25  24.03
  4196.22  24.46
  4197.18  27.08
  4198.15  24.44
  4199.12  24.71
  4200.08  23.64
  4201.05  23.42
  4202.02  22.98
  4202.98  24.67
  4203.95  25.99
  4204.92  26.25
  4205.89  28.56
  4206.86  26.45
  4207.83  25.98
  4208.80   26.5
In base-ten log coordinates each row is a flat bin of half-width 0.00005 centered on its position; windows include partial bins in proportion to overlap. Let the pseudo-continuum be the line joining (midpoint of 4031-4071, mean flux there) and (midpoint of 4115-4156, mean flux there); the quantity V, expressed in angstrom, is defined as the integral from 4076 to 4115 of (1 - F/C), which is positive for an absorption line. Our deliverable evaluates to 2.5 angstrom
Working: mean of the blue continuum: 24.9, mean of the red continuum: 25.9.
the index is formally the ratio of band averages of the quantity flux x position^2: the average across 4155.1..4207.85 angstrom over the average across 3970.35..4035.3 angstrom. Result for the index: 1.19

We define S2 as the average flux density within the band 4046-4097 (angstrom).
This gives 24.7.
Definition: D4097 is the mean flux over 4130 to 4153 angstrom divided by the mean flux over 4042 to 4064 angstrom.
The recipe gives 1.05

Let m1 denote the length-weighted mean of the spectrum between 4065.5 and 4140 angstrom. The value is 24.6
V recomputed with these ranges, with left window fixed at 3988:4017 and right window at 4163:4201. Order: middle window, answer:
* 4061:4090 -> 0.8 angstrom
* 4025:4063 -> 0.3 angstrom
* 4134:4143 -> -0.1 angstrom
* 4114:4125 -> 0.1 angstrom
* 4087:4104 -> 2.2 angstrom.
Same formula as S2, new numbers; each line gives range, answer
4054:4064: 24.1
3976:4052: 25.1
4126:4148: 25.8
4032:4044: 26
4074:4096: 25.1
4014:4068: 25.6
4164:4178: 25.9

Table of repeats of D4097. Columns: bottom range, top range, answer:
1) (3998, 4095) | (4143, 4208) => 1.02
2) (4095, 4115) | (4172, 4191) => 1.17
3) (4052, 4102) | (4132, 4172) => 1.09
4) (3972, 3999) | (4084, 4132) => 1.12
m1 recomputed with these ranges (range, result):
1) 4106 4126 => 25.3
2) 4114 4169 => 26.1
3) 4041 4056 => 25.1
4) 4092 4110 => 21.6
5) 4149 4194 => 26.4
